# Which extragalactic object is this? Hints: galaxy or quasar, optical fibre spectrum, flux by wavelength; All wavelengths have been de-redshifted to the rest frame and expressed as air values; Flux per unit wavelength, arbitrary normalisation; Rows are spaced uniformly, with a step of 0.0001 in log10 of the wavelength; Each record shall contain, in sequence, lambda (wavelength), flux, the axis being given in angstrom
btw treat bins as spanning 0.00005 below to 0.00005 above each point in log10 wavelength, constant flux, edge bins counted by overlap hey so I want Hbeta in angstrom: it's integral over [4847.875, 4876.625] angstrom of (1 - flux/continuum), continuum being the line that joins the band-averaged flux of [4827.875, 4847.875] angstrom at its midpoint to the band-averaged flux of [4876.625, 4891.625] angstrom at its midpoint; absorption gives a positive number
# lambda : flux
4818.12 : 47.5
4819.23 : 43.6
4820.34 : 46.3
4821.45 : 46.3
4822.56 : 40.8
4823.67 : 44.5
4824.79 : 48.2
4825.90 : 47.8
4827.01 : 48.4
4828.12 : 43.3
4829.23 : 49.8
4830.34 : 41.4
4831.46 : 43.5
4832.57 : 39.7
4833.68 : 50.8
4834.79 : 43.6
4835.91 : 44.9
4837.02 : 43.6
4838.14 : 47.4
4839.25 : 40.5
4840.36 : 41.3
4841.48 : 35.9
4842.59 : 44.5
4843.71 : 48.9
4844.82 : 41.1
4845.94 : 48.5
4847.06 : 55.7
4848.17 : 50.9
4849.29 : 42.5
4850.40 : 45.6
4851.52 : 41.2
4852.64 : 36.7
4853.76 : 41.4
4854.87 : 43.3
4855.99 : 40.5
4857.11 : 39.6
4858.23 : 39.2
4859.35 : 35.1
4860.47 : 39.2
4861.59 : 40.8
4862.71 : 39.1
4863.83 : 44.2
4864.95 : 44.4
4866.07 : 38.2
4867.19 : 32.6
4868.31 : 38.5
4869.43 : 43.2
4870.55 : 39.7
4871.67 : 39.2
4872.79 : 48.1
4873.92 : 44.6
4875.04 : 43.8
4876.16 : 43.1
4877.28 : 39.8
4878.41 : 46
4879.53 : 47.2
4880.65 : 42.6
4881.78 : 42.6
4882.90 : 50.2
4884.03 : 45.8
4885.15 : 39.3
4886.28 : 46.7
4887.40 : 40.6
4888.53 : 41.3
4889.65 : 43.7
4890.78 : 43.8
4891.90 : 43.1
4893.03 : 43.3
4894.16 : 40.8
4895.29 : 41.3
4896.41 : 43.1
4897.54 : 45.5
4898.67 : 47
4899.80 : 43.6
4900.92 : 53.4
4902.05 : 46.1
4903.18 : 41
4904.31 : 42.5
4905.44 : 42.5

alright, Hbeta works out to 2.0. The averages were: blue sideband 44.8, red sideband 43.8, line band 41.2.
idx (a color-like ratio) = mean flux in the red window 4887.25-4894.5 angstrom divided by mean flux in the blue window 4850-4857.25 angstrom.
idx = 1.03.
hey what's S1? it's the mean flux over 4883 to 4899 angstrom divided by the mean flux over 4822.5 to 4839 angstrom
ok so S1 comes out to 0.96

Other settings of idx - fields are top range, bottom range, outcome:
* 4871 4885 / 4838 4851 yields 0.98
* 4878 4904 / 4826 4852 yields 0.98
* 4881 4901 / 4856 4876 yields 1.08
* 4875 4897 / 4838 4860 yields 1.01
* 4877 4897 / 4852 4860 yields 1.10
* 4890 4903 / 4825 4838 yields 0.98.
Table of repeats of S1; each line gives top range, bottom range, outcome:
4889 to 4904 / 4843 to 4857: 0.99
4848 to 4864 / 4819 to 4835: 0.90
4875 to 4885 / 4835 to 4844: 1.03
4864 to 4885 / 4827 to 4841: 0.97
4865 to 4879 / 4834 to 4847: 0.94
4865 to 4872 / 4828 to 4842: 0.90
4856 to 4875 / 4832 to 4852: 0.90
